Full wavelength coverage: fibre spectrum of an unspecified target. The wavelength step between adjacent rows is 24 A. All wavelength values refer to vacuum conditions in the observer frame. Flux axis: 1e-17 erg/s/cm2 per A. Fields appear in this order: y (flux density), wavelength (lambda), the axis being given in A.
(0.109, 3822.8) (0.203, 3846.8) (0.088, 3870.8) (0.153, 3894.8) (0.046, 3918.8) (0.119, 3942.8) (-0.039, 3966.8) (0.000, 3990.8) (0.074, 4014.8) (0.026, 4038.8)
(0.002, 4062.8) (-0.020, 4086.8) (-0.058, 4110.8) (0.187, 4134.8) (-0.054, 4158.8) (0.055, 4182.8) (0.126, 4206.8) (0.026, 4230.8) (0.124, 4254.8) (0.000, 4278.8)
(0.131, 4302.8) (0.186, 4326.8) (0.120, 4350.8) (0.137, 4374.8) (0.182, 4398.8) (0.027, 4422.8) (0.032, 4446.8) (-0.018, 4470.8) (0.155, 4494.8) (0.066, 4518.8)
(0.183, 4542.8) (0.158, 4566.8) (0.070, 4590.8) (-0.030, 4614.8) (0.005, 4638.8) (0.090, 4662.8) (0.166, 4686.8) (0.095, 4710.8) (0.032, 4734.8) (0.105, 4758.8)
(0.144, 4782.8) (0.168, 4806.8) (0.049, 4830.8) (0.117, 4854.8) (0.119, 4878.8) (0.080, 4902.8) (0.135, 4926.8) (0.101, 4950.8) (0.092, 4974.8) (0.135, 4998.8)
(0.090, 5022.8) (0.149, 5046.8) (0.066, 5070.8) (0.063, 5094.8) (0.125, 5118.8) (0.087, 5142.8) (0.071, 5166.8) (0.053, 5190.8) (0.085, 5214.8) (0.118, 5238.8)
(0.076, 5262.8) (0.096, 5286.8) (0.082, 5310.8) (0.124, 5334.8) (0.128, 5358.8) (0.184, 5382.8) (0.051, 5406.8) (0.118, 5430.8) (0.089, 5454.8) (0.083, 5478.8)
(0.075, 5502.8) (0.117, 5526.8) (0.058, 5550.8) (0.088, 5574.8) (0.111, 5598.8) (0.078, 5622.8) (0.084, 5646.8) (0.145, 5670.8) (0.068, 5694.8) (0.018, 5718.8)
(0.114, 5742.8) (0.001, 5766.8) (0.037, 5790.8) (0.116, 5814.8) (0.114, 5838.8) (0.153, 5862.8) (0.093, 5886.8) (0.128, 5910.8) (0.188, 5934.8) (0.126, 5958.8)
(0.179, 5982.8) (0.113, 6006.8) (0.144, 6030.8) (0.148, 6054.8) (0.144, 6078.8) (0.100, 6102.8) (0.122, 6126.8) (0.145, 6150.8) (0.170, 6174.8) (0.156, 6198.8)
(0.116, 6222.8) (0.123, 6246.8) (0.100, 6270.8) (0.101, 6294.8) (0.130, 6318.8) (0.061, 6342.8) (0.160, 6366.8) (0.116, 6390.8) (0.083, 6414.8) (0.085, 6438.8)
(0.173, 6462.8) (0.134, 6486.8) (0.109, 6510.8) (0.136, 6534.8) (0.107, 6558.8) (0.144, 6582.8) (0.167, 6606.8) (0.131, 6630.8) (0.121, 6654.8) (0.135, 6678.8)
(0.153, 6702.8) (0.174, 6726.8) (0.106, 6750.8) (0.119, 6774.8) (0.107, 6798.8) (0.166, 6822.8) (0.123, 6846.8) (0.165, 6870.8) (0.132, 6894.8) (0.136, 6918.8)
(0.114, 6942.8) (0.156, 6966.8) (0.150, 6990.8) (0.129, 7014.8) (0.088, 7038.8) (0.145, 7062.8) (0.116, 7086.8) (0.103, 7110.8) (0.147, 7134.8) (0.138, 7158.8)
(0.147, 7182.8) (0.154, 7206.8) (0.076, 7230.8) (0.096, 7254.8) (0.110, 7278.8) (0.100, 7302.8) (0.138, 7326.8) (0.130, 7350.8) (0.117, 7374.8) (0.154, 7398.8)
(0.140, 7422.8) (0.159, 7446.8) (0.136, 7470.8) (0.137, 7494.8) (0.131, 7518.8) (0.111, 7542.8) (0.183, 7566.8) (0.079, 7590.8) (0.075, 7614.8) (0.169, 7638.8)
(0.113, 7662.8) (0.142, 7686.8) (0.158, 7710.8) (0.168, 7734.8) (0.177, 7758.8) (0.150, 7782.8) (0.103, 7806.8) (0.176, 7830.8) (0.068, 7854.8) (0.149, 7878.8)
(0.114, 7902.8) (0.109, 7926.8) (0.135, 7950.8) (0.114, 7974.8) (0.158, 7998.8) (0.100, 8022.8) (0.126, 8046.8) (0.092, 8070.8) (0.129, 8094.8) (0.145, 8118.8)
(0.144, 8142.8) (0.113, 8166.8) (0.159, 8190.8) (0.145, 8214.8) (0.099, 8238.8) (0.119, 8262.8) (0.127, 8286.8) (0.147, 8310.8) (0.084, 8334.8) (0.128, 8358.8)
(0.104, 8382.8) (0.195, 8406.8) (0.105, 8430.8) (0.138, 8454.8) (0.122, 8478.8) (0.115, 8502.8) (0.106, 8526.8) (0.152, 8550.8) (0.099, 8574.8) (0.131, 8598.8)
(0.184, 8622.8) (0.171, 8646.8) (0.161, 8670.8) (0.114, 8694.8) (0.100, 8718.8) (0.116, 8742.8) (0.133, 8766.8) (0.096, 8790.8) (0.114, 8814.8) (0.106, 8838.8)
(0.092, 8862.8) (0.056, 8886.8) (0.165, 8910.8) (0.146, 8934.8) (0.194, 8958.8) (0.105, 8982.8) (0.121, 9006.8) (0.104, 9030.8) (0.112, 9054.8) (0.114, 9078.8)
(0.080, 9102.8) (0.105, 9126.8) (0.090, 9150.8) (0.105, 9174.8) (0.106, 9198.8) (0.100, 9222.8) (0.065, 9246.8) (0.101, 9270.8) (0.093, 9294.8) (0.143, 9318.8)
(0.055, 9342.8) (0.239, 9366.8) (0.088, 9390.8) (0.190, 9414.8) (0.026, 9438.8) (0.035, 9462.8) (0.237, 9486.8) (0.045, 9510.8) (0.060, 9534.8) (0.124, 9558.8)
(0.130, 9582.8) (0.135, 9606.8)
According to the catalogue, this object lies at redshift 0.127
